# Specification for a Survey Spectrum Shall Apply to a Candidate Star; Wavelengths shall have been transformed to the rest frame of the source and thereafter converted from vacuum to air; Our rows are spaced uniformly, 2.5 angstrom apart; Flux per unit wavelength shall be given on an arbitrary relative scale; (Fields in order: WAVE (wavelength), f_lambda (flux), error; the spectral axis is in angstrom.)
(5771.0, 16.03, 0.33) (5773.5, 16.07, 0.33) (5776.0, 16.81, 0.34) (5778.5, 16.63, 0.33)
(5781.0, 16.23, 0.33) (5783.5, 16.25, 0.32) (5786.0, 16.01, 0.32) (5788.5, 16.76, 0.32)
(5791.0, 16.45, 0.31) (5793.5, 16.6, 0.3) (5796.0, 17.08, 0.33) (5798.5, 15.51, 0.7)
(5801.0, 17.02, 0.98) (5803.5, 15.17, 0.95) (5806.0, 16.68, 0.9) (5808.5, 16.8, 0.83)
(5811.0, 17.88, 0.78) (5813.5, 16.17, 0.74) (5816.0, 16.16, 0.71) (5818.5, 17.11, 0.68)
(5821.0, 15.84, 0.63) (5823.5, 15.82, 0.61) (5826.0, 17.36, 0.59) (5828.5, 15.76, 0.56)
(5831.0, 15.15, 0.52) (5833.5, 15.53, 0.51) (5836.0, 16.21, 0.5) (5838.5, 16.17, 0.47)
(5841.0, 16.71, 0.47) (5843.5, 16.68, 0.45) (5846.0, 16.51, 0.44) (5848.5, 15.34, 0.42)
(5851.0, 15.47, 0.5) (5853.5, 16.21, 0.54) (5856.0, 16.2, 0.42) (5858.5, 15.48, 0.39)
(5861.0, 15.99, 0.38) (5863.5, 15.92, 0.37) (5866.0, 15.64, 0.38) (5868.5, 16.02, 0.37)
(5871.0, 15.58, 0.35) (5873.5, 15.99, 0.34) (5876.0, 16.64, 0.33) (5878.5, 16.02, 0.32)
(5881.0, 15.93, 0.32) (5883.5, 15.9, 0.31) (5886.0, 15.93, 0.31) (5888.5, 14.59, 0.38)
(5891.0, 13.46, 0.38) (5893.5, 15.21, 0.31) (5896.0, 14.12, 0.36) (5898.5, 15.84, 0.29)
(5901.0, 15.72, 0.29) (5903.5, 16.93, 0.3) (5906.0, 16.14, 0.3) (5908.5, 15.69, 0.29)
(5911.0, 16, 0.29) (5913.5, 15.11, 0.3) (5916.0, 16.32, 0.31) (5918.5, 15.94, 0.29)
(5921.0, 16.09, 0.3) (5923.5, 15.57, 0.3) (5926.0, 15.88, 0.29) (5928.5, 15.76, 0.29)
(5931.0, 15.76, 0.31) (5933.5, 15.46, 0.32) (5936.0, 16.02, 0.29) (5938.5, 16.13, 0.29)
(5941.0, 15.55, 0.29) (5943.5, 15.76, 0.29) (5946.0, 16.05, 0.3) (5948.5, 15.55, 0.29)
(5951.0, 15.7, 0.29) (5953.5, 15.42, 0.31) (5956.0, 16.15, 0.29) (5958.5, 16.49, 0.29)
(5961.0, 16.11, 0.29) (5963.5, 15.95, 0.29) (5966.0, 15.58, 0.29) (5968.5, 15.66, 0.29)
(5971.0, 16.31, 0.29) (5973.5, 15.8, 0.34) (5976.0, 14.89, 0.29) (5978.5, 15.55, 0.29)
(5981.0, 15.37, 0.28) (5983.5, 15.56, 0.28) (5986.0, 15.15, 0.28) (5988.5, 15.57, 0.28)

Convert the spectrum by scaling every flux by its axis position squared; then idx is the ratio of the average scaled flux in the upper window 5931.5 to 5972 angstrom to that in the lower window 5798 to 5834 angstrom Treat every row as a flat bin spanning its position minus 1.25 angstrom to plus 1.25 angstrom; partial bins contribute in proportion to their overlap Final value 1.0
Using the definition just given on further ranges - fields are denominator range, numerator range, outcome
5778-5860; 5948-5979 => 1.02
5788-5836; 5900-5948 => 1.01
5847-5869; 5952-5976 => 1.04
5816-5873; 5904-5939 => 1.02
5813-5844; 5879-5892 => 0.96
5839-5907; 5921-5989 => 1.03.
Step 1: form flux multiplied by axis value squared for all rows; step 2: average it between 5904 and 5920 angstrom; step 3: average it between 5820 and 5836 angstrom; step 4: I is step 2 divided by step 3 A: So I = 1.03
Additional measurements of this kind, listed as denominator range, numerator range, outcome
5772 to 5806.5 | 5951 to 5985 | 1.02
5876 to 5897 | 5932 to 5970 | 1.06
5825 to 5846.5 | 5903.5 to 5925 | 1.01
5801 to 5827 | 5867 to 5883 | 0.99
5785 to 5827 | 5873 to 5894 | 0.97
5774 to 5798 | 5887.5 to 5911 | 0.97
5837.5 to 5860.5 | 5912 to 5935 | 1.01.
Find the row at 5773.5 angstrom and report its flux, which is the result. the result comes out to 16.07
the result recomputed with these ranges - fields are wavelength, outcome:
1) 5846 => 16.51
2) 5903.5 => 16.93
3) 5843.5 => 16.68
